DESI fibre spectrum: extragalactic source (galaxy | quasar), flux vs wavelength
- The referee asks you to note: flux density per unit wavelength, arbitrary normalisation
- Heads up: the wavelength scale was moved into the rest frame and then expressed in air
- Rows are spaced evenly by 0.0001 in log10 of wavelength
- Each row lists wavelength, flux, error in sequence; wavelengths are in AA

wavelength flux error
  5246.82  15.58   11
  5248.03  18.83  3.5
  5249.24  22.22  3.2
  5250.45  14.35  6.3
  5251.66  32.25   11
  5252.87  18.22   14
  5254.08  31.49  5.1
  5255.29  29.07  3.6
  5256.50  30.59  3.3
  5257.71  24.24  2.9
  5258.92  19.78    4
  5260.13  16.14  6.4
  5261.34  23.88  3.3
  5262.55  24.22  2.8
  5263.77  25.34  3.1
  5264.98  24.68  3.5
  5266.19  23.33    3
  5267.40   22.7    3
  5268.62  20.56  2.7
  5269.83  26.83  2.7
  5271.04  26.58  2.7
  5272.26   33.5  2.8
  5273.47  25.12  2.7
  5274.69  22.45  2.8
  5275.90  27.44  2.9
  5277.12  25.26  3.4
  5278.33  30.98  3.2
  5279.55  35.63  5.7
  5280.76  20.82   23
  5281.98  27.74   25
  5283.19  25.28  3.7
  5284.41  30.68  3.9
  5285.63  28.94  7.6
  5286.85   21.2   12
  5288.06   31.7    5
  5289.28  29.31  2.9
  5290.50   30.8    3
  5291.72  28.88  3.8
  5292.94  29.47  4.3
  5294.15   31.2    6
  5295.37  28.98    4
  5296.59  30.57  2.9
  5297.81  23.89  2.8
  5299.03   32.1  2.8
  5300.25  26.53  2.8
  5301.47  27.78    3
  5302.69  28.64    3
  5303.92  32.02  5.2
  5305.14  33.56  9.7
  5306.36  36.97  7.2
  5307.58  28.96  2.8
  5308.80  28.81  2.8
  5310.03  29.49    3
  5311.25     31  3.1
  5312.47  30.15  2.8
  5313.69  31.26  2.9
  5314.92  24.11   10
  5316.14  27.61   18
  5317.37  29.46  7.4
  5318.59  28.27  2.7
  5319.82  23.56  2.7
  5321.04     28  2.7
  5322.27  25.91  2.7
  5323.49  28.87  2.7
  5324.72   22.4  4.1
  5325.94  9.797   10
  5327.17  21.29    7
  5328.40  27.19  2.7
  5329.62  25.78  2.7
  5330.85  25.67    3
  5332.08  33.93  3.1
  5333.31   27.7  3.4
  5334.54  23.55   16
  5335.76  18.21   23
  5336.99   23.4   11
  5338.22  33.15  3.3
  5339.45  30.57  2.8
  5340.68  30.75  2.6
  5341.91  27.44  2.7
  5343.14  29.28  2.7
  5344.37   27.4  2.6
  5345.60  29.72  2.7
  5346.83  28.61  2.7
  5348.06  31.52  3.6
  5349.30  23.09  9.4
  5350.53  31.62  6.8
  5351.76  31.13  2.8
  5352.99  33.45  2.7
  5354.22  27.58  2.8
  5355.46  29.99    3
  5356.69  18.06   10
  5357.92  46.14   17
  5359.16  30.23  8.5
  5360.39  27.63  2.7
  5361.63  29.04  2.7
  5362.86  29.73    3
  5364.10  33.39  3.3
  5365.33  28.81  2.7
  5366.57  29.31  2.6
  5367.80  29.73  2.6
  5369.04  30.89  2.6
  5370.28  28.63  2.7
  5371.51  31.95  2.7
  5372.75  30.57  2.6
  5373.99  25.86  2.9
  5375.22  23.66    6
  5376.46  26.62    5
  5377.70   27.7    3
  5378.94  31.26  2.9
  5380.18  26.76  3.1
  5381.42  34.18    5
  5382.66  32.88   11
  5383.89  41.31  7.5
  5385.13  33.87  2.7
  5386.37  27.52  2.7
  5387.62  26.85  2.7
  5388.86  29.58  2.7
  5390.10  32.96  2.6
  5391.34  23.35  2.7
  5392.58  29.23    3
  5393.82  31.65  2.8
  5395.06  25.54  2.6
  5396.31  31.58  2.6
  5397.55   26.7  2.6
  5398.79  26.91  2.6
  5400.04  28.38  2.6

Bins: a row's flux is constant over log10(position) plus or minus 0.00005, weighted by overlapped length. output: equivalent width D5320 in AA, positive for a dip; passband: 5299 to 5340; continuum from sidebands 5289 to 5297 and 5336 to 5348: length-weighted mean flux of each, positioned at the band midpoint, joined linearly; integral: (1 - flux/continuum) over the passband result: 2.6 AA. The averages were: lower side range 29.9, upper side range 28.7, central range 27.4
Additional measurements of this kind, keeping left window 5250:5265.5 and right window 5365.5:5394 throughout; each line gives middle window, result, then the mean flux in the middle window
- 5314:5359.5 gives 0.7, 27.4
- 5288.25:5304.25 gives -2.0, 29.2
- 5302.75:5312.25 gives -1.7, 31.3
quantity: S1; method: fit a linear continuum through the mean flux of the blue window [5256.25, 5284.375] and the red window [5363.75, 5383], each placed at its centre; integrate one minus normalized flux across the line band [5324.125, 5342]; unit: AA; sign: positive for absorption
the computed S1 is 1.62 AA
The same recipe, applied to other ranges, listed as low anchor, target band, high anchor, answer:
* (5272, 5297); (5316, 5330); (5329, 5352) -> 1.7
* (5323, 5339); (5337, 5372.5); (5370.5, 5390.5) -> -3.3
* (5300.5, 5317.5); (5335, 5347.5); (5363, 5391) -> 0.9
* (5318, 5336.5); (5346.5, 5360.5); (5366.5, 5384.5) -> -1.2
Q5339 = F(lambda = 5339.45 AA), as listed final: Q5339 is 30.57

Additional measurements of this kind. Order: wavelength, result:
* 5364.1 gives 33.39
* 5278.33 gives 30.98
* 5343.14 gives 29.28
